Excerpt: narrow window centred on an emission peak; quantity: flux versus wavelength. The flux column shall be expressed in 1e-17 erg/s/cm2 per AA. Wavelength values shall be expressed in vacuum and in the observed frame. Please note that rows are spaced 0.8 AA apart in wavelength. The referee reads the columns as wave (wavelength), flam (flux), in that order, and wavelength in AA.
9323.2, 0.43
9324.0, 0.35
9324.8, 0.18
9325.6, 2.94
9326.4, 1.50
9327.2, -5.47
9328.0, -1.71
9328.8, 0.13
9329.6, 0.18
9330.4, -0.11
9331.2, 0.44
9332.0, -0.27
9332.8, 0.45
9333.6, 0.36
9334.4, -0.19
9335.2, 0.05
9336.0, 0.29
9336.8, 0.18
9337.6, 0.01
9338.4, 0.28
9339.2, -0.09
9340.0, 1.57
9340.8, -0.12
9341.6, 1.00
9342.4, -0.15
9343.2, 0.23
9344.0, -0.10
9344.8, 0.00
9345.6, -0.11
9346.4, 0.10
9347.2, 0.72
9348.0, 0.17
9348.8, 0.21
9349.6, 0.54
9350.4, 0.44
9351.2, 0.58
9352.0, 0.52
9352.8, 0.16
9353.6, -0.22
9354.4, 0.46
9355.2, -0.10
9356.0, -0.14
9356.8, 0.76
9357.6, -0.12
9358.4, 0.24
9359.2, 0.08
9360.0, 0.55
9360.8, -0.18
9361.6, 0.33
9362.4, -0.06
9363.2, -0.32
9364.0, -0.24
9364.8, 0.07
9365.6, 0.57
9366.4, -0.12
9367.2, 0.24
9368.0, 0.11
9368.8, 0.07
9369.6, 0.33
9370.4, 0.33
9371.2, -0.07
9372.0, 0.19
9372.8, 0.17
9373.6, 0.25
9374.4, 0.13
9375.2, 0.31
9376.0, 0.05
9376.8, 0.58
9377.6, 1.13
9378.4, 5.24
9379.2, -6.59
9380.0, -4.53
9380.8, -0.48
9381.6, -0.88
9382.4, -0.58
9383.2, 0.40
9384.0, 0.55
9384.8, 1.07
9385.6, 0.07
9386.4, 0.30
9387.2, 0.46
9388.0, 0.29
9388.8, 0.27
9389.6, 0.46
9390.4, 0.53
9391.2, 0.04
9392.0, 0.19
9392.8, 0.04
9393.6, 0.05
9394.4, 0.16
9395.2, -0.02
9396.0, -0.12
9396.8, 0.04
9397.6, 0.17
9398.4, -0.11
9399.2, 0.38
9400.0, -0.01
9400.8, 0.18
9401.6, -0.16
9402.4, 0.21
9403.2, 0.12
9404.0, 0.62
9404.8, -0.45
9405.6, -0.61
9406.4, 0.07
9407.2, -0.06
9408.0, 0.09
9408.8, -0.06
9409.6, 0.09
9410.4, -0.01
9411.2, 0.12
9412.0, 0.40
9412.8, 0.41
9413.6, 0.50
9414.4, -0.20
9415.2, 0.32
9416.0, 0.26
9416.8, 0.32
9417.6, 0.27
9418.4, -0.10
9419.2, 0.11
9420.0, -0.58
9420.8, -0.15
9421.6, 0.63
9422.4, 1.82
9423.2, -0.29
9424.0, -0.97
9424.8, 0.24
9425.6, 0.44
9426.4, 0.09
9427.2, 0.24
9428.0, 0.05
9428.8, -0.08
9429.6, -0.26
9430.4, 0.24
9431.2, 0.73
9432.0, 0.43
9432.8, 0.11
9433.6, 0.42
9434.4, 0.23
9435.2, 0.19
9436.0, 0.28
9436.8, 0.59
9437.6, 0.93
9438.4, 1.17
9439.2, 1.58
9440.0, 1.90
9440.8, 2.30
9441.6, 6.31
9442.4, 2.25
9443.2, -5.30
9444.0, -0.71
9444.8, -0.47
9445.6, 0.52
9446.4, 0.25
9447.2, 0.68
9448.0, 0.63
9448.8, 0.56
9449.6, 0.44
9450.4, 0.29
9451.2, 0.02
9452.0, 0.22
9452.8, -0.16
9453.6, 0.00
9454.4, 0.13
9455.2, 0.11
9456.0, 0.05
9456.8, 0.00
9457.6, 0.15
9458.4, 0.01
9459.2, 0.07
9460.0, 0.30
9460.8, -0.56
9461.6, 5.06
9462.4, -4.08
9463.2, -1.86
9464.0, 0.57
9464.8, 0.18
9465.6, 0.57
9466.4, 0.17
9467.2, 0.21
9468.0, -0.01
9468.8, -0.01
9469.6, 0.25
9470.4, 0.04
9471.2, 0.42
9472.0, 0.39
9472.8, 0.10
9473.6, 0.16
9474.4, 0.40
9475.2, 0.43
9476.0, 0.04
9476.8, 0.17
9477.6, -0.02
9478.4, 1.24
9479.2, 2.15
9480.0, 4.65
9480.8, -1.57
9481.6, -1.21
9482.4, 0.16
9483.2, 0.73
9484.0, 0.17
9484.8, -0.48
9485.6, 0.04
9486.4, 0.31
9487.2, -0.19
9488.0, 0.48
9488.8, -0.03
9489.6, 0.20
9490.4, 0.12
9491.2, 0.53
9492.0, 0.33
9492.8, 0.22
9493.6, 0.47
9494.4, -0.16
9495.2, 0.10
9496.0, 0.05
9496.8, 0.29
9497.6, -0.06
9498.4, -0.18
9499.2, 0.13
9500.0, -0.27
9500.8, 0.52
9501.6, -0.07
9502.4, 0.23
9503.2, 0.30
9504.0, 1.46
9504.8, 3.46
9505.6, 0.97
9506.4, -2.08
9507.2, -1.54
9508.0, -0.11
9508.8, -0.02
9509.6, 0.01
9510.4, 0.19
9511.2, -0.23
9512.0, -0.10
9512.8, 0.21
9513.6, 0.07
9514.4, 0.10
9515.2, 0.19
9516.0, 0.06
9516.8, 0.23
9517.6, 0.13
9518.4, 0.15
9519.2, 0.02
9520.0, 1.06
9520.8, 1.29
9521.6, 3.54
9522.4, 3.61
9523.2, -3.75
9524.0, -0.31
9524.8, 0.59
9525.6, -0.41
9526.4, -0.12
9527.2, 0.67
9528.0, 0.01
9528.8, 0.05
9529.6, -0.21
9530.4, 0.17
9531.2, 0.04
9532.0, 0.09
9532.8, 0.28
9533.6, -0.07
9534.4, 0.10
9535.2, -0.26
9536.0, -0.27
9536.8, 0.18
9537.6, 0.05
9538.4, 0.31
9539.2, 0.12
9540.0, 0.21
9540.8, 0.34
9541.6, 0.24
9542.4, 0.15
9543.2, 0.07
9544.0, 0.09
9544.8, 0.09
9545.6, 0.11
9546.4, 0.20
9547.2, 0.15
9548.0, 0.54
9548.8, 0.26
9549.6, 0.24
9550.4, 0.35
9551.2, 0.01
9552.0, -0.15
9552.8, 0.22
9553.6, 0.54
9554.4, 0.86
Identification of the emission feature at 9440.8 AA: [O III]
